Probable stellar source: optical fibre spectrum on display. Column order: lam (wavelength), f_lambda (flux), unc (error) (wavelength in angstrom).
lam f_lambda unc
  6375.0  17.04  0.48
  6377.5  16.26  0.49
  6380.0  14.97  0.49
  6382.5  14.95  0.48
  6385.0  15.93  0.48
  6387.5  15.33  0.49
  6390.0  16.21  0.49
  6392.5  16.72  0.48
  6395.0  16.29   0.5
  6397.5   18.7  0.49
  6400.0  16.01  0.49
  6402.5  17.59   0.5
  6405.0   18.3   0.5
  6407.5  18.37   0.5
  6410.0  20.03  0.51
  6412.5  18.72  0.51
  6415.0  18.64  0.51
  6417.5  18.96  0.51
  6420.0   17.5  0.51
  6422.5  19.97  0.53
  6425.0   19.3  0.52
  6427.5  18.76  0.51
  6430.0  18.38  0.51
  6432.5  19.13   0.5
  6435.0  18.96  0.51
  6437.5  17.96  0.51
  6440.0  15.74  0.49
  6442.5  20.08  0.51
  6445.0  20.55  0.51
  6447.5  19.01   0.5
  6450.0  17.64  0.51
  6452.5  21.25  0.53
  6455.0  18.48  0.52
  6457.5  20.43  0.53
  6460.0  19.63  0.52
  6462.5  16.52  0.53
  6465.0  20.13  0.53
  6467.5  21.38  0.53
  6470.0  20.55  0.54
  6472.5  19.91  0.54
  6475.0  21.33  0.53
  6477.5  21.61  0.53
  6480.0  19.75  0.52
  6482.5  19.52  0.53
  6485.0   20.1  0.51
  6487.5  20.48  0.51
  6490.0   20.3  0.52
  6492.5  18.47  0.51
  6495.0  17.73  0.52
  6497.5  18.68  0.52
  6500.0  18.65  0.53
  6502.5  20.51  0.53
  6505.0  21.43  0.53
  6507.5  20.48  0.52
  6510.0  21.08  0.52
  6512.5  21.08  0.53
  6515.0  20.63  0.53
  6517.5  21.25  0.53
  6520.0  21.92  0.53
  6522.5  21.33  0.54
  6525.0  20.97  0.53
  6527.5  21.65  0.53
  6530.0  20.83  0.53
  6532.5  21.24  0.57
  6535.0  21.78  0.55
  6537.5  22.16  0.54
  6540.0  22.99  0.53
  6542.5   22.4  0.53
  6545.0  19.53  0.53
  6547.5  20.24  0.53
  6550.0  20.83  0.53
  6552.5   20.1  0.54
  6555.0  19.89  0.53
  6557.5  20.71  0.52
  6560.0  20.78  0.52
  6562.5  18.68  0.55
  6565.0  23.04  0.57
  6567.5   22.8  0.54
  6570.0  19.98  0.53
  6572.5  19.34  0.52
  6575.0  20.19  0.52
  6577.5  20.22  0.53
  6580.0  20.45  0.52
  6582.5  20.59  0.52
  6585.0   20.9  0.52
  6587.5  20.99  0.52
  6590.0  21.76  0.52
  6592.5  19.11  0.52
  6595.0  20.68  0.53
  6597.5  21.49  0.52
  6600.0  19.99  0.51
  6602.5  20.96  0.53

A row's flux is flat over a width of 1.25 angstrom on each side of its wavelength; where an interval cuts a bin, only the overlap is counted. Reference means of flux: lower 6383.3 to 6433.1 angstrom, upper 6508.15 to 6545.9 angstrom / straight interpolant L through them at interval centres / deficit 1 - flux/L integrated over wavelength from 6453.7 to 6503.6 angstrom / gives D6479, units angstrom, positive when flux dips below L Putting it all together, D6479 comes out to 0.6 angstrom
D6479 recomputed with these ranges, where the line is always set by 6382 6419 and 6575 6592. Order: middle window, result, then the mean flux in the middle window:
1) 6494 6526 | -1.76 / 20.5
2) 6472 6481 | -0.93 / 20.7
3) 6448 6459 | -0.63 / 19.4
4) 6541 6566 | -0.57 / 20.6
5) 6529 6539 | -0.88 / 21.6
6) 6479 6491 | -0.69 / 20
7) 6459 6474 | -0.89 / 19.7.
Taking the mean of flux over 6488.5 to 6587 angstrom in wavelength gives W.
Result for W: 20.7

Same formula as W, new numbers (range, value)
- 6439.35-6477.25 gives 19.6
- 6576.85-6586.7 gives 20.6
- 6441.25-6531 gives 20.1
